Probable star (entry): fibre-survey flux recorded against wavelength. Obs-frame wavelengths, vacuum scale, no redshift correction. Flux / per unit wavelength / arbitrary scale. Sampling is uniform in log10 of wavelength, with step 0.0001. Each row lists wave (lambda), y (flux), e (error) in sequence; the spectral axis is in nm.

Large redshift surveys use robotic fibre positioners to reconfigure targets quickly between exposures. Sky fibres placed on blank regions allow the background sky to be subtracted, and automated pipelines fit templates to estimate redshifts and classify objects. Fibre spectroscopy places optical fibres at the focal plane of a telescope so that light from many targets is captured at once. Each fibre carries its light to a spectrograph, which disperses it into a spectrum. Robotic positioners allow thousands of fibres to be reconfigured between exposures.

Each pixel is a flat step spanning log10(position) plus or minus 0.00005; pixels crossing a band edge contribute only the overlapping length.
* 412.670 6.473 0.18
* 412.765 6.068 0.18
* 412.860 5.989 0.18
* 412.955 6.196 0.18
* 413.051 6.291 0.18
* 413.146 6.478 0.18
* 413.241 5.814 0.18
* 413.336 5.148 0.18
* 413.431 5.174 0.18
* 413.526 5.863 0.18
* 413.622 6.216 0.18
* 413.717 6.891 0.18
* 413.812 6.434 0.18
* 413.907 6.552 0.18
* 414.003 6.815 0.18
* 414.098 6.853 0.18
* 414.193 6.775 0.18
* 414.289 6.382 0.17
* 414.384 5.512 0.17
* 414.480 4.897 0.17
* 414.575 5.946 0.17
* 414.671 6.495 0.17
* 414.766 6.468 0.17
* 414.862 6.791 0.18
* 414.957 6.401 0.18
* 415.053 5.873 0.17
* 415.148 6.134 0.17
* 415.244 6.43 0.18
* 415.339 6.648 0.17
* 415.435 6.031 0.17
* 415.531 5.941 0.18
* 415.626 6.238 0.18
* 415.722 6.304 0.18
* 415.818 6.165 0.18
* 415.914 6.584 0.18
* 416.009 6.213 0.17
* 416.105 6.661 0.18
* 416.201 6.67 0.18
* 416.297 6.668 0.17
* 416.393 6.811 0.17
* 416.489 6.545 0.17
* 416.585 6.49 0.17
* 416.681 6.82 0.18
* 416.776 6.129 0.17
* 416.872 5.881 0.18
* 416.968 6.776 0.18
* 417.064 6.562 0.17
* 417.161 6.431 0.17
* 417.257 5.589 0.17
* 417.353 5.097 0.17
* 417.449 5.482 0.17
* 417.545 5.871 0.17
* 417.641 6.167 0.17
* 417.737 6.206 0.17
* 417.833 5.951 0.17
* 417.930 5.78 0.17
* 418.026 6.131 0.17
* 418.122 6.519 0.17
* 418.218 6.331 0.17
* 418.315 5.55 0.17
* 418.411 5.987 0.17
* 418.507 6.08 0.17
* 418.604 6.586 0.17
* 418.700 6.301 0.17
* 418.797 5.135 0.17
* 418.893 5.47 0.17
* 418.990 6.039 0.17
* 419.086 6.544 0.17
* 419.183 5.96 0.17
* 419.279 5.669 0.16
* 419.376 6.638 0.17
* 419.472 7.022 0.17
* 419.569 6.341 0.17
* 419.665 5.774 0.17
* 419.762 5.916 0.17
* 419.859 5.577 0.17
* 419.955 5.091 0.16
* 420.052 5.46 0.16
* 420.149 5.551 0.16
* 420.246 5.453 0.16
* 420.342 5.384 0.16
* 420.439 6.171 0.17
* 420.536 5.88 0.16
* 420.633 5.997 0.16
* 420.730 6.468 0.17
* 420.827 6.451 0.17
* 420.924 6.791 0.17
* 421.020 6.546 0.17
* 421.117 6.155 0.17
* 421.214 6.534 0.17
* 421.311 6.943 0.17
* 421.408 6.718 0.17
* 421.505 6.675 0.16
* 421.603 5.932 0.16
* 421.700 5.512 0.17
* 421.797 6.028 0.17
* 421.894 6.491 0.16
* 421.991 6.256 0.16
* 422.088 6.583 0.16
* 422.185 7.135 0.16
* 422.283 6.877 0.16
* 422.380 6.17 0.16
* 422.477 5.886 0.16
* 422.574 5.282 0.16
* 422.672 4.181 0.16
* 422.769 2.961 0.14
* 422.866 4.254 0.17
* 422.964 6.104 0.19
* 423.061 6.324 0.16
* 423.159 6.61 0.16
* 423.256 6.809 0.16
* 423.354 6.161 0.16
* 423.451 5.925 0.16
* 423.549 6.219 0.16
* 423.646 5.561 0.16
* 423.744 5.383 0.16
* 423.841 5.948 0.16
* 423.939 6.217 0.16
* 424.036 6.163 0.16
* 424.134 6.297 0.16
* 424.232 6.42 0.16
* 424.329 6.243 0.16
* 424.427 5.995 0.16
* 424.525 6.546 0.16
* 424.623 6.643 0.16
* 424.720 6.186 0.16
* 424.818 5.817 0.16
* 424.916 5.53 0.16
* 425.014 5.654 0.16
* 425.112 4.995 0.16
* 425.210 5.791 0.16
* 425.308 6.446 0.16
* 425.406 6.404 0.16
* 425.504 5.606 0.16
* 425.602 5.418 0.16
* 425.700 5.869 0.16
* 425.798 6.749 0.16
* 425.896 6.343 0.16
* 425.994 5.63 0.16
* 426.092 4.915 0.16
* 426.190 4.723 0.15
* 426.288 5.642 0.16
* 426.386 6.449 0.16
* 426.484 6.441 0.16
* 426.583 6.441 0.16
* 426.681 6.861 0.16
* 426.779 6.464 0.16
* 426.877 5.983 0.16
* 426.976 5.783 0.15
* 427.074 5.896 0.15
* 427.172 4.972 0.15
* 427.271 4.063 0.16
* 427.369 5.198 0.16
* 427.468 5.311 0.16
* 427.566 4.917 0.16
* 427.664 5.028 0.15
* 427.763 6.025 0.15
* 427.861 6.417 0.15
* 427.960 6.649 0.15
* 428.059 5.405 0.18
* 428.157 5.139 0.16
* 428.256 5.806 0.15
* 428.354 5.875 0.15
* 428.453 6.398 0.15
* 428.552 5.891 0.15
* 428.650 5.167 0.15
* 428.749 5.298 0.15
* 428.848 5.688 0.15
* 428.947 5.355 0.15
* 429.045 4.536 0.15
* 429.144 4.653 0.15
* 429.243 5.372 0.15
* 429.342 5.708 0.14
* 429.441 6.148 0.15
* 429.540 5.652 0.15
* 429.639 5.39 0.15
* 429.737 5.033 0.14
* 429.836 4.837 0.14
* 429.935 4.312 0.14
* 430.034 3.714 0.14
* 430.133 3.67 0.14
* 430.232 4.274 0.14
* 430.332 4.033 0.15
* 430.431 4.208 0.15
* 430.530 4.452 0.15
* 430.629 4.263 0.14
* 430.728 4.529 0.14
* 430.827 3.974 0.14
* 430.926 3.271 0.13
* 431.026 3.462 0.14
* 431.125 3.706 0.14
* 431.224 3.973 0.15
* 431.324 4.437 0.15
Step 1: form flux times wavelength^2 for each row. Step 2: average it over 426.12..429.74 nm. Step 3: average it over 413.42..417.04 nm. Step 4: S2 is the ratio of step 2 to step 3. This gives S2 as 0.9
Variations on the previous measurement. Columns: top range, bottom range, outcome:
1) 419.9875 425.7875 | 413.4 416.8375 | 0.98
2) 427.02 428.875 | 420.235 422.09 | 0.91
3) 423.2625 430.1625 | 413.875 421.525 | 0.96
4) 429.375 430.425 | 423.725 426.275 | 0.81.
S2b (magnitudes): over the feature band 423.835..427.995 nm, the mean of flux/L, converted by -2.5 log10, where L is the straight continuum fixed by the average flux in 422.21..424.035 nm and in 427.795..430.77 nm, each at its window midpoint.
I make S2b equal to -0.079 mag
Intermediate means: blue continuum 5.75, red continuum 5.13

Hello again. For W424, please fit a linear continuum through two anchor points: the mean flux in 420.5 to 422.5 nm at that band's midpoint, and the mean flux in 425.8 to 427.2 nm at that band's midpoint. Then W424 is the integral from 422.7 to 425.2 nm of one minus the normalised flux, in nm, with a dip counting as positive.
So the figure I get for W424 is 0.12 nm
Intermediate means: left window 6.39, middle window 5.86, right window 5.94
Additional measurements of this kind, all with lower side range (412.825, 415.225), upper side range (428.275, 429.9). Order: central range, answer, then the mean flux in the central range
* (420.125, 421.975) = -0.118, 6.2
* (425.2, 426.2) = -0.044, 5.85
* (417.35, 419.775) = -0.035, 6.04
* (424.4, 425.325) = -0.049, 5.94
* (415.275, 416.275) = -0.043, 6.36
